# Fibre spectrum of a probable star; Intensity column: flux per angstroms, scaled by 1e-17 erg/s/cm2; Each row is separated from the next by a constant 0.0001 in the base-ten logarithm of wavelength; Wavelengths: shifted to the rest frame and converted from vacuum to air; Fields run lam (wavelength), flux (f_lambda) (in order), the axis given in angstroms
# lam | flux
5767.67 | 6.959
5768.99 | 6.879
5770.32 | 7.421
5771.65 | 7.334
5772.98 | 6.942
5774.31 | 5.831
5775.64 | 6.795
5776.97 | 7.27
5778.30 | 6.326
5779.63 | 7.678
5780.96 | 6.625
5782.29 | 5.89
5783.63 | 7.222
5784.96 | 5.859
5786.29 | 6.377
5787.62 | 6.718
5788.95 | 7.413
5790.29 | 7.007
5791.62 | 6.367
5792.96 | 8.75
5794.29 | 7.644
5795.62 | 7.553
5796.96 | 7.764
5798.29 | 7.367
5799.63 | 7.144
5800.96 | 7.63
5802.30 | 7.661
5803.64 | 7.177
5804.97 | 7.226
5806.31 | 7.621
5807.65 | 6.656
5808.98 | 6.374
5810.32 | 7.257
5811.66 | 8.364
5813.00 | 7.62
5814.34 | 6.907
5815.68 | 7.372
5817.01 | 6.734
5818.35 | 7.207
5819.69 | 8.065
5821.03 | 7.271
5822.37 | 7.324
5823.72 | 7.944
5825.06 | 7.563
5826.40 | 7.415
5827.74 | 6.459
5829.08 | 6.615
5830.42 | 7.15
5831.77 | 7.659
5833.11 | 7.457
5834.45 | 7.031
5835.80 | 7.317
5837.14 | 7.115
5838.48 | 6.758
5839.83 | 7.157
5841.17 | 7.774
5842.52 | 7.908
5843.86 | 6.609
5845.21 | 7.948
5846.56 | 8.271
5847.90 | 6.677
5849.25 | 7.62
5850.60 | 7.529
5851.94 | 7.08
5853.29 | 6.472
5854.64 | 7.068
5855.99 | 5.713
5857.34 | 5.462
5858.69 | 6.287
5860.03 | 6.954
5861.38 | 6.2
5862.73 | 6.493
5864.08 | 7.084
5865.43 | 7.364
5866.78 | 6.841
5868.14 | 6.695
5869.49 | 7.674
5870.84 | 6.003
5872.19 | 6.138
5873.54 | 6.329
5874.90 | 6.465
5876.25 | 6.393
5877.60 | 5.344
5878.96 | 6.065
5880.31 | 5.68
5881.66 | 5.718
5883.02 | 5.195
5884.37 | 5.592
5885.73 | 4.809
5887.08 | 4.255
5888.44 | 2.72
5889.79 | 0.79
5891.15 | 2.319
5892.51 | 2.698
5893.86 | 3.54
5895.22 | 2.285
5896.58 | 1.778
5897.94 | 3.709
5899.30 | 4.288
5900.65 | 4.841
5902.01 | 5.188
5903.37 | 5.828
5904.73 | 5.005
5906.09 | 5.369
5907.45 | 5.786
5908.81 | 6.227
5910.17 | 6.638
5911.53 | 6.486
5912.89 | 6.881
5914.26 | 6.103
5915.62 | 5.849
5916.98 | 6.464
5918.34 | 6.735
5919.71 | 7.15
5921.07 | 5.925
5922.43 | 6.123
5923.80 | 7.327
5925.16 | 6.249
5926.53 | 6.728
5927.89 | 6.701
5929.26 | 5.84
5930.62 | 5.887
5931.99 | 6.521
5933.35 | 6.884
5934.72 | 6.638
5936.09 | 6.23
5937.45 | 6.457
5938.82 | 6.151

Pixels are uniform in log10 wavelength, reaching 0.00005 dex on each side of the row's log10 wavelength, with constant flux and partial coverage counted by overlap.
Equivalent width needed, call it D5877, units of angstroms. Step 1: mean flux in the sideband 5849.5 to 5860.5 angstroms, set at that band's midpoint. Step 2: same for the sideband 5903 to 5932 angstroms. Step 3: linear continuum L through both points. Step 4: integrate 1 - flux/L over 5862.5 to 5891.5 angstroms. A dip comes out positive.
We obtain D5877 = 4.16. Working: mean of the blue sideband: 6.61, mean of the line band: 5.56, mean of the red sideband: 6.26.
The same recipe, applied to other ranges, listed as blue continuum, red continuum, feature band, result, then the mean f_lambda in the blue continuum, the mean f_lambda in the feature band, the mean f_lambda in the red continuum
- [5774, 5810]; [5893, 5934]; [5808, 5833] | -2.1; 7.05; 7.29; 5.67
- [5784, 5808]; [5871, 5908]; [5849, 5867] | -4.0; 7.23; 6.7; 4.61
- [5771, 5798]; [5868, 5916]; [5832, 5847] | -3.5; 6.97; 7.39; 5.05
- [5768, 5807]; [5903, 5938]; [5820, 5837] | -1.1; 7.09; 7.28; 6.31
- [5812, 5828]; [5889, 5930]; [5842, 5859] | -0.9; 7.37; 6.98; 5.23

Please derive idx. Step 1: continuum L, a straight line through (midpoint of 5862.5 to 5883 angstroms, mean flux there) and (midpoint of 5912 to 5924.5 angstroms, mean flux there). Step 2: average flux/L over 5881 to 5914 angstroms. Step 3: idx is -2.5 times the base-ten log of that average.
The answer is 0.39 mag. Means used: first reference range 6.38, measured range 4.52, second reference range 6.5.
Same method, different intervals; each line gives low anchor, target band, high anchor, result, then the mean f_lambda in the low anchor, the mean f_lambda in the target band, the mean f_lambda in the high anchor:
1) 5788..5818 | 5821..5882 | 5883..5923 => -0.12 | 7.34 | 6.87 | 4.88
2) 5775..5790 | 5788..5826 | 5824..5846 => -0.06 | 6.75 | 7.39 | 7.26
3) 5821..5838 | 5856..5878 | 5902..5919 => 0.04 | 7.25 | 6.48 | 6.08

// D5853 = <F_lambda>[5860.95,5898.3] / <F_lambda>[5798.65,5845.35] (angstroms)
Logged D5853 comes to 0.70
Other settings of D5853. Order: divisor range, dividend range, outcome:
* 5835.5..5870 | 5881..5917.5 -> 0.67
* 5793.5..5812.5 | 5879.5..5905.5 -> 0.54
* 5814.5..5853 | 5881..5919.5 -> 0.65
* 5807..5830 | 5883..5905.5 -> 0.52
